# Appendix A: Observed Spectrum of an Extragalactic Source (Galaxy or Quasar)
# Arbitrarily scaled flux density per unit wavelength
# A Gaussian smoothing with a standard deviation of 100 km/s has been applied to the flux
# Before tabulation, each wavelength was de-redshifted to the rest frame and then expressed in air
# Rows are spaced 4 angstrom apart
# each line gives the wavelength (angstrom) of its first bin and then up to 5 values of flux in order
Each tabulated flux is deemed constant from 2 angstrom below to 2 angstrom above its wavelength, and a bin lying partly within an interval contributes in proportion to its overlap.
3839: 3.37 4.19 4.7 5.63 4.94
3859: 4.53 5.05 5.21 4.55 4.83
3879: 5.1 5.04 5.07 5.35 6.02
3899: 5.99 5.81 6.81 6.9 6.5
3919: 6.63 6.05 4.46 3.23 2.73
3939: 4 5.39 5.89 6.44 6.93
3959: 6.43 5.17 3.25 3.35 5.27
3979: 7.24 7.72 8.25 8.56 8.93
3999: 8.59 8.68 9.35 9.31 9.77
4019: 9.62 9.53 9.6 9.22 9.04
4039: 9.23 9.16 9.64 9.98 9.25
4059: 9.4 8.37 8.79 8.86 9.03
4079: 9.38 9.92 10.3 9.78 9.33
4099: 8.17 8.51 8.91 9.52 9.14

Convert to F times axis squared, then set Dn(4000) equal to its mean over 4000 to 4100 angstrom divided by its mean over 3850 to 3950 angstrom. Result 1.90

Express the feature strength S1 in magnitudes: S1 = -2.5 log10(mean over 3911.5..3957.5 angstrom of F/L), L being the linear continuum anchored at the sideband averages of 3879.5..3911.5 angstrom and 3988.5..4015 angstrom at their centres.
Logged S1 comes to 0.28 mag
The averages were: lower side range 5.79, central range 5.36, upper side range 8.96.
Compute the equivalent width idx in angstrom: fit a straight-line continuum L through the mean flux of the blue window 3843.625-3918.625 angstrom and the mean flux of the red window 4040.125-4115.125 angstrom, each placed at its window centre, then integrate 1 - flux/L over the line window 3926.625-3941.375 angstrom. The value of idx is 6.6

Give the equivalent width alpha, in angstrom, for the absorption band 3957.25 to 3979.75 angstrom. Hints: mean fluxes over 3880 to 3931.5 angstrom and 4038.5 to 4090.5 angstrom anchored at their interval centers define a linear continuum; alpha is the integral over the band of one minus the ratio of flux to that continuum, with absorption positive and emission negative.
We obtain 6.8 angstrom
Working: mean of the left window 5.74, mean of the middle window 4.99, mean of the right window 9.35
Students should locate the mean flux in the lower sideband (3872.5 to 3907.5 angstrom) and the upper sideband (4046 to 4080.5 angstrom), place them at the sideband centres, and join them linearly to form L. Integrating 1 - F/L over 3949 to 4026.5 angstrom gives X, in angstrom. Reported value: 1.1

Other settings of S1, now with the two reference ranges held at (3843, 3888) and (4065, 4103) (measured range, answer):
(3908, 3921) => -0.14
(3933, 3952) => 0.32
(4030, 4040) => -0.11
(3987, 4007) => -0.16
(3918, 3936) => 0.31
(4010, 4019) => -0.21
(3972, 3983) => 0.15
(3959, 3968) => 0.38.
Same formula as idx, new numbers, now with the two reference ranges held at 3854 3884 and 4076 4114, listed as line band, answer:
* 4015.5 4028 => -2.7 angstrom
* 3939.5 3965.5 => 2.6 angstrom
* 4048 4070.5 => -1.5 angstrom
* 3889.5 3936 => 0.9 angstrom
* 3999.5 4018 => -3.9 angstrom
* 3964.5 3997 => 2.6 angstrom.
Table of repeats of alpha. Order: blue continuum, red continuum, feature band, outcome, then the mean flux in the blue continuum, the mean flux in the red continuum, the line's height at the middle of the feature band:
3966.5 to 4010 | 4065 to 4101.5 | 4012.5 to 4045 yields -4.8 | 7.38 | 9.27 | 8.19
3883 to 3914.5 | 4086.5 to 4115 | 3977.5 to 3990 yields -0.9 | 5.96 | 9.15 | 7.3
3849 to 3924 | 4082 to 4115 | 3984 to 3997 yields -2.0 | 5.57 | 9.28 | 7.39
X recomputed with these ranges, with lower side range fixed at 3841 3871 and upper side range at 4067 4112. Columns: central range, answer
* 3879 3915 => -1.4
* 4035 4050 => -1.8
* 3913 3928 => 0.1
